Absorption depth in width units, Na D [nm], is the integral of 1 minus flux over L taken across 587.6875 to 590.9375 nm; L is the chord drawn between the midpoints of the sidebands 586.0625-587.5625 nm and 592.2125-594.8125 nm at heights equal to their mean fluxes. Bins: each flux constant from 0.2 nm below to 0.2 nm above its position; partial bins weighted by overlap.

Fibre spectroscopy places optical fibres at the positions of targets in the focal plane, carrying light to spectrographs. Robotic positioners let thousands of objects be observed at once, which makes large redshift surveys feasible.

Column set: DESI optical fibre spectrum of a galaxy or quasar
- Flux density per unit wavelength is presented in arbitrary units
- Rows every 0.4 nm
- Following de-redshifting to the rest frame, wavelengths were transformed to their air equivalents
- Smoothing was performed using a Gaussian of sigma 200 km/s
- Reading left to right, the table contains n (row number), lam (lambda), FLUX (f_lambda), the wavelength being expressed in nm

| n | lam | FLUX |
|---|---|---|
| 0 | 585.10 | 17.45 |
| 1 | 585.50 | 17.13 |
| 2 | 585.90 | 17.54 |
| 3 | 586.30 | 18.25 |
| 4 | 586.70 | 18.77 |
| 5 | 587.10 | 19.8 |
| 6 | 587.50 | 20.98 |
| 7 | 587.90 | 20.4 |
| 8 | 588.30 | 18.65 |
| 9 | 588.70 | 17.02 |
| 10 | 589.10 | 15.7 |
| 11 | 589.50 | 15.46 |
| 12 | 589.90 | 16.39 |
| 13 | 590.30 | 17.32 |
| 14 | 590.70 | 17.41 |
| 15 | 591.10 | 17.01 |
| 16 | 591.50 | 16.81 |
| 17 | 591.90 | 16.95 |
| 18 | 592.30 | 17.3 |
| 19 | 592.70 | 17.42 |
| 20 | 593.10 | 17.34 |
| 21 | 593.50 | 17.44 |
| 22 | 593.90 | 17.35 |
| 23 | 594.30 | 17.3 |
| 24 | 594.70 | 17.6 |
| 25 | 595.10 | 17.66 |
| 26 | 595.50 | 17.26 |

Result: 0.22 nm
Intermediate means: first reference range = 19.3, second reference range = 17.4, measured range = 17.3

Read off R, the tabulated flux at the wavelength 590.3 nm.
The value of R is 17.32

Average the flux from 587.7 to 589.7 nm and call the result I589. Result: 17.4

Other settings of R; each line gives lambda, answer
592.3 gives 17.3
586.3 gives 18.25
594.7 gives 17.6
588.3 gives 18.65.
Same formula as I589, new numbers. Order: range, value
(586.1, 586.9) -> 18.5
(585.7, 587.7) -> 19.1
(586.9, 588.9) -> 19.4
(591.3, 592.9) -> 17.1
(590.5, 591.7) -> 17.1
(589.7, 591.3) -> 17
